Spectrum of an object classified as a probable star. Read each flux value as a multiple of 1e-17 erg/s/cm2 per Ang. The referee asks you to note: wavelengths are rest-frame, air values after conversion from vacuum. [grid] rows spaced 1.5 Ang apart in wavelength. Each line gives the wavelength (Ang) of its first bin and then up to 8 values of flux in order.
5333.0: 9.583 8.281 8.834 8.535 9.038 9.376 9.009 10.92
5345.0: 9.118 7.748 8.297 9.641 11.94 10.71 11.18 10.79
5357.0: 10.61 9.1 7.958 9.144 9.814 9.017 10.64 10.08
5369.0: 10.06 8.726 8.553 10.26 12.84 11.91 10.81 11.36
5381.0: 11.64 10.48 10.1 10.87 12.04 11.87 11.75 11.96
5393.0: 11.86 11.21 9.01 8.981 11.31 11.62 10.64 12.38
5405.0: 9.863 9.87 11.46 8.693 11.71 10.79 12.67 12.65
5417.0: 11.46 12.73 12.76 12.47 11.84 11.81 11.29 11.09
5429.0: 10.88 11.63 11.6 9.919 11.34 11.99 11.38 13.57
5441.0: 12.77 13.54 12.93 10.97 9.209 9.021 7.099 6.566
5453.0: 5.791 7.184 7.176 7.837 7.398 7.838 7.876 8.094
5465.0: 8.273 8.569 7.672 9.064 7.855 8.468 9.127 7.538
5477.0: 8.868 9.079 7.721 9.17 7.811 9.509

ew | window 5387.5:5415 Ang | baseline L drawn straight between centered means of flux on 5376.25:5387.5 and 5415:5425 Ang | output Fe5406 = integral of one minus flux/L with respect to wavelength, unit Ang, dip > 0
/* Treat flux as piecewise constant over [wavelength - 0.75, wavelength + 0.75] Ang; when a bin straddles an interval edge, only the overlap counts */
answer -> 1.6 Ang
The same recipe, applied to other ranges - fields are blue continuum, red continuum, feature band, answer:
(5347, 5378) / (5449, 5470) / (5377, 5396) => -3.6 Ang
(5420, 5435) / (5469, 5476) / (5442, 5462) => 2.6 Ang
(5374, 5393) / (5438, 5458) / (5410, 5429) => -2.6 Ang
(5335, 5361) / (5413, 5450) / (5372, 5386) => -0.9 Ang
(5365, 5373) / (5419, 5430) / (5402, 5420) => -0.1 Ang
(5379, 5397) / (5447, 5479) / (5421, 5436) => -3.1 Ang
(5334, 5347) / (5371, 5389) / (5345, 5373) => 0.8 Ang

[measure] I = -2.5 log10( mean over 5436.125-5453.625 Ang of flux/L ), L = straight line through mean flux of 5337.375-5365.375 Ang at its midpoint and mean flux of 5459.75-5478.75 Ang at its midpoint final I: -0.208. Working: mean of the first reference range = 9.6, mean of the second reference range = 8.31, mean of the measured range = 10.4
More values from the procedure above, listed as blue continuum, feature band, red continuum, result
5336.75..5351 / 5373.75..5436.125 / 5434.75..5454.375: -0.142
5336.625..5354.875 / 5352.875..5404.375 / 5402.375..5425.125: -0.006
